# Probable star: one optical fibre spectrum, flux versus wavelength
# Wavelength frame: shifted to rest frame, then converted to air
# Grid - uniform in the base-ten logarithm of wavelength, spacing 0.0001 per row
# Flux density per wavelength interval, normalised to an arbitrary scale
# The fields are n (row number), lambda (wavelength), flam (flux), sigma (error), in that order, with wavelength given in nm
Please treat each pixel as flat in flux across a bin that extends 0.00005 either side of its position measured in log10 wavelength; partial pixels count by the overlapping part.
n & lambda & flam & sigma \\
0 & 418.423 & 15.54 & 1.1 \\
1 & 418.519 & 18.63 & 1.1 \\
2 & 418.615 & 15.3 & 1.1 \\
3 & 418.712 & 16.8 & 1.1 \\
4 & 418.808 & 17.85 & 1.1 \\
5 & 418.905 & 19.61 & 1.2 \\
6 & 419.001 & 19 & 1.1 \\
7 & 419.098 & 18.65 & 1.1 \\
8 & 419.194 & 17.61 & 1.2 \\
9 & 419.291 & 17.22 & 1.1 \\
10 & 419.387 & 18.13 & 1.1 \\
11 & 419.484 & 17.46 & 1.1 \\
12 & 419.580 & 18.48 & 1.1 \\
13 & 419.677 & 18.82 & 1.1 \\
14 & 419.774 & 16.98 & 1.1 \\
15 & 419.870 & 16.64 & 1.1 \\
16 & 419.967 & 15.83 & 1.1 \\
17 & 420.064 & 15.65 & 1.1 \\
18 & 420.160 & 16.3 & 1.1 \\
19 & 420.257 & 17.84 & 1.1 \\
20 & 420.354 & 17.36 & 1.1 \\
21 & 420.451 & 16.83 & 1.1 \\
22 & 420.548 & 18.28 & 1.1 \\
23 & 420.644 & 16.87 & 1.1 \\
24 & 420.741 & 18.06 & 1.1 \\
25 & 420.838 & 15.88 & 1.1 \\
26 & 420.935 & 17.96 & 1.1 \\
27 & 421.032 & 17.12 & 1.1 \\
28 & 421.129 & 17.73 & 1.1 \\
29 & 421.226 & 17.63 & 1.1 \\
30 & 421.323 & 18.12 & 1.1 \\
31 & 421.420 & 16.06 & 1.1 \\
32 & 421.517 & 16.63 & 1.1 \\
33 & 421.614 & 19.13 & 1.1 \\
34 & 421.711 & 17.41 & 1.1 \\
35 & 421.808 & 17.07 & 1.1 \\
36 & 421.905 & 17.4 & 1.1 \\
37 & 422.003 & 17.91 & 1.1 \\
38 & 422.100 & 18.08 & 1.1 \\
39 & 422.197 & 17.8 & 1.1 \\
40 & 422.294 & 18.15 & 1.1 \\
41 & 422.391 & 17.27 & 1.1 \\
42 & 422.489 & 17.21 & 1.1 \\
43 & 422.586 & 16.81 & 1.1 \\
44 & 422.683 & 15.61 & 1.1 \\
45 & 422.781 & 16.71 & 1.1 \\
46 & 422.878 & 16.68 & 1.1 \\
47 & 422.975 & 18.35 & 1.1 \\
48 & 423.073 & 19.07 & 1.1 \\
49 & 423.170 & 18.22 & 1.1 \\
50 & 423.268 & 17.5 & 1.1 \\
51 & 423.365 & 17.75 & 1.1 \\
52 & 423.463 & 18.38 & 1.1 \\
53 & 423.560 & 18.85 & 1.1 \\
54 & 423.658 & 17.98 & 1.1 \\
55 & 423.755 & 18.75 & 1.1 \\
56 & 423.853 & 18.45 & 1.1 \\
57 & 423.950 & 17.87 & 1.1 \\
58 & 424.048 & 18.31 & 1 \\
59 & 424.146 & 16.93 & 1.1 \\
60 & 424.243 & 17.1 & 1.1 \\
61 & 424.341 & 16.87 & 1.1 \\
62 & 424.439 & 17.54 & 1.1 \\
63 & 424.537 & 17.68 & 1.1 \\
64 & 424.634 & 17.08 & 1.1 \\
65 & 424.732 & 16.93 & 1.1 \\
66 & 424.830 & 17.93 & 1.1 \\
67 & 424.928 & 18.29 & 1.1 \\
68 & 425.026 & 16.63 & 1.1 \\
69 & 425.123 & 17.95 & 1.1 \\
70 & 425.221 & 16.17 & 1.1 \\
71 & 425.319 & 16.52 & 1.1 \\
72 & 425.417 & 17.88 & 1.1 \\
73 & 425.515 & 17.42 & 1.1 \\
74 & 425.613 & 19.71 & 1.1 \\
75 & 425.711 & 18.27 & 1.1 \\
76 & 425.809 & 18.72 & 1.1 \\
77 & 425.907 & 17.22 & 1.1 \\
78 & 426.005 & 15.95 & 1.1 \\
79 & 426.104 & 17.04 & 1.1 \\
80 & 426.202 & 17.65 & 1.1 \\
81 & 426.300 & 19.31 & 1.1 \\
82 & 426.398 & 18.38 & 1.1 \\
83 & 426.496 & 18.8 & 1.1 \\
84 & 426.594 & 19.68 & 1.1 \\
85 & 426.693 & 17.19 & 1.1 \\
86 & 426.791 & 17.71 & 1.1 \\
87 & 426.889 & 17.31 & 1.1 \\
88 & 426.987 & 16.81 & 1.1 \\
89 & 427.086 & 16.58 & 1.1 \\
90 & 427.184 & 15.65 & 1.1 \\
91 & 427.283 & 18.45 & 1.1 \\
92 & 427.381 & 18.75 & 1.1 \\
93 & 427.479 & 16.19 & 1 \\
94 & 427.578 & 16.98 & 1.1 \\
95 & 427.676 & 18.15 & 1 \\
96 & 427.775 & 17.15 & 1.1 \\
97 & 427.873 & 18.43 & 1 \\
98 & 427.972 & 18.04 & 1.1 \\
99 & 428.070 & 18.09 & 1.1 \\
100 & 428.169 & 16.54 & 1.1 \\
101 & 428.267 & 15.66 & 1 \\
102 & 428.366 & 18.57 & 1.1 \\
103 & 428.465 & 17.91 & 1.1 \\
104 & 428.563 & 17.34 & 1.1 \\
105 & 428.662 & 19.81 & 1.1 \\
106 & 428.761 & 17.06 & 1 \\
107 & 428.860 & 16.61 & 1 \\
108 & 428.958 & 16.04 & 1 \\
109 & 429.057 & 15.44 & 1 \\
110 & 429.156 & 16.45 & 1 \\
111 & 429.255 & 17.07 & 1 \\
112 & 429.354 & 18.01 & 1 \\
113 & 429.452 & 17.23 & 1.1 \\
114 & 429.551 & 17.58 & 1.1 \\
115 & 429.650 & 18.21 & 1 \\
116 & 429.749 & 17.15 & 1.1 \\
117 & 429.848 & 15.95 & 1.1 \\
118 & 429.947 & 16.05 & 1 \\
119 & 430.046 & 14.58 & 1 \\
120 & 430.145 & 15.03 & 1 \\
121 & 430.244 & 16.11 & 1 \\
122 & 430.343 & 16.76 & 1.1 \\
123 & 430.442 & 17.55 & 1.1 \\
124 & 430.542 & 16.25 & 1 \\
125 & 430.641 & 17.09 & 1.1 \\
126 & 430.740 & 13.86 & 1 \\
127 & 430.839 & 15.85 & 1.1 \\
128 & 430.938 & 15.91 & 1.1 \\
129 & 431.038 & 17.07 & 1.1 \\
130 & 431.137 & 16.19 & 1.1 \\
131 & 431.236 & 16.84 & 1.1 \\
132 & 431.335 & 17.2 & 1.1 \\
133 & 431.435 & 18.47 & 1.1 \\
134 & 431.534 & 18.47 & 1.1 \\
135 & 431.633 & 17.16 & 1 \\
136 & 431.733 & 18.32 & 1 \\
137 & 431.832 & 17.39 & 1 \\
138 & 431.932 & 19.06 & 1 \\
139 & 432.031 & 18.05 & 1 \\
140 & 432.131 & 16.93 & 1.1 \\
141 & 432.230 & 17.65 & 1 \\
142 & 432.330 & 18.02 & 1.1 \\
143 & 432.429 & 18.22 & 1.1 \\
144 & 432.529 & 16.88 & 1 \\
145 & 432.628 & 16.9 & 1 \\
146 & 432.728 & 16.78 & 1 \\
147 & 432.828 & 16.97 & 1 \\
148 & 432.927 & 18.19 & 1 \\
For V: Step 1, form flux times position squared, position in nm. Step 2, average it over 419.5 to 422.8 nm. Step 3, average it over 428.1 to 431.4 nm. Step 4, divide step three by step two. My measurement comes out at 1.01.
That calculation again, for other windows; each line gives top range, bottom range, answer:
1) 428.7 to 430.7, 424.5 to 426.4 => 0.96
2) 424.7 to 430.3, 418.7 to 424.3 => 1.01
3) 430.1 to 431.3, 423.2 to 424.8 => 0.94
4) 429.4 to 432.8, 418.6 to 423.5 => 1.02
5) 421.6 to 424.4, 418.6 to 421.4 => 1.03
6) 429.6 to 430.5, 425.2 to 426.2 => 0.95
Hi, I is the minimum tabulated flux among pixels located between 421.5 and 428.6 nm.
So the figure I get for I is 15.61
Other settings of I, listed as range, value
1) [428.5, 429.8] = 15.44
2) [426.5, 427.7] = 15.65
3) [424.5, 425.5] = 16.17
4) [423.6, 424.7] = 16.87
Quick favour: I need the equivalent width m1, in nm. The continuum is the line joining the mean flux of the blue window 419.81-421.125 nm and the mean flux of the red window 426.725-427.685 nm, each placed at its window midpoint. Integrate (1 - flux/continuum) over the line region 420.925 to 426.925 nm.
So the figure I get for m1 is -0.19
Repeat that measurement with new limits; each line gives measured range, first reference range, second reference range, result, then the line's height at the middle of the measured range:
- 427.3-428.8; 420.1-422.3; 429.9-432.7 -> -0.05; 17.1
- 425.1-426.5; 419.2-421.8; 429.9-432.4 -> -0.05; 17.1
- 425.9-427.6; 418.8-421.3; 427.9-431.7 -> -0.05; 17.1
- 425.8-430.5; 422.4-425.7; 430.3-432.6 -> 0.03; 17.4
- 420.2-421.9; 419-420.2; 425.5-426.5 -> 0.01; 17.5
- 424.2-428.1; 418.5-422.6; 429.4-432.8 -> -0.09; 17.2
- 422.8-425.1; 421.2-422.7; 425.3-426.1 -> -0.03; 17.6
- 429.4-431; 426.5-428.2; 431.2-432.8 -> 0.12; 17.6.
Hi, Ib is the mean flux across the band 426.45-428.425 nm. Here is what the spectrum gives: 17.5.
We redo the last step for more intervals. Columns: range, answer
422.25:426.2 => 17.6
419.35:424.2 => 17.5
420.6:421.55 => 17.2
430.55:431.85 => 16.9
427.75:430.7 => 17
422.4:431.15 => 17.3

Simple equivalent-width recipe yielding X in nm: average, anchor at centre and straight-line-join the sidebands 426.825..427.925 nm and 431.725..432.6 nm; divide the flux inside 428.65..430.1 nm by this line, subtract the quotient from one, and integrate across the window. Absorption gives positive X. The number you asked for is 0.06 nm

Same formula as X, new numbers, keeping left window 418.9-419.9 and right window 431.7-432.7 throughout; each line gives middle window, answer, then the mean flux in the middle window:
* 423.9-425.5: 0.05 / 17.4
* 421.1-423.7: 0.05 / 17.6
